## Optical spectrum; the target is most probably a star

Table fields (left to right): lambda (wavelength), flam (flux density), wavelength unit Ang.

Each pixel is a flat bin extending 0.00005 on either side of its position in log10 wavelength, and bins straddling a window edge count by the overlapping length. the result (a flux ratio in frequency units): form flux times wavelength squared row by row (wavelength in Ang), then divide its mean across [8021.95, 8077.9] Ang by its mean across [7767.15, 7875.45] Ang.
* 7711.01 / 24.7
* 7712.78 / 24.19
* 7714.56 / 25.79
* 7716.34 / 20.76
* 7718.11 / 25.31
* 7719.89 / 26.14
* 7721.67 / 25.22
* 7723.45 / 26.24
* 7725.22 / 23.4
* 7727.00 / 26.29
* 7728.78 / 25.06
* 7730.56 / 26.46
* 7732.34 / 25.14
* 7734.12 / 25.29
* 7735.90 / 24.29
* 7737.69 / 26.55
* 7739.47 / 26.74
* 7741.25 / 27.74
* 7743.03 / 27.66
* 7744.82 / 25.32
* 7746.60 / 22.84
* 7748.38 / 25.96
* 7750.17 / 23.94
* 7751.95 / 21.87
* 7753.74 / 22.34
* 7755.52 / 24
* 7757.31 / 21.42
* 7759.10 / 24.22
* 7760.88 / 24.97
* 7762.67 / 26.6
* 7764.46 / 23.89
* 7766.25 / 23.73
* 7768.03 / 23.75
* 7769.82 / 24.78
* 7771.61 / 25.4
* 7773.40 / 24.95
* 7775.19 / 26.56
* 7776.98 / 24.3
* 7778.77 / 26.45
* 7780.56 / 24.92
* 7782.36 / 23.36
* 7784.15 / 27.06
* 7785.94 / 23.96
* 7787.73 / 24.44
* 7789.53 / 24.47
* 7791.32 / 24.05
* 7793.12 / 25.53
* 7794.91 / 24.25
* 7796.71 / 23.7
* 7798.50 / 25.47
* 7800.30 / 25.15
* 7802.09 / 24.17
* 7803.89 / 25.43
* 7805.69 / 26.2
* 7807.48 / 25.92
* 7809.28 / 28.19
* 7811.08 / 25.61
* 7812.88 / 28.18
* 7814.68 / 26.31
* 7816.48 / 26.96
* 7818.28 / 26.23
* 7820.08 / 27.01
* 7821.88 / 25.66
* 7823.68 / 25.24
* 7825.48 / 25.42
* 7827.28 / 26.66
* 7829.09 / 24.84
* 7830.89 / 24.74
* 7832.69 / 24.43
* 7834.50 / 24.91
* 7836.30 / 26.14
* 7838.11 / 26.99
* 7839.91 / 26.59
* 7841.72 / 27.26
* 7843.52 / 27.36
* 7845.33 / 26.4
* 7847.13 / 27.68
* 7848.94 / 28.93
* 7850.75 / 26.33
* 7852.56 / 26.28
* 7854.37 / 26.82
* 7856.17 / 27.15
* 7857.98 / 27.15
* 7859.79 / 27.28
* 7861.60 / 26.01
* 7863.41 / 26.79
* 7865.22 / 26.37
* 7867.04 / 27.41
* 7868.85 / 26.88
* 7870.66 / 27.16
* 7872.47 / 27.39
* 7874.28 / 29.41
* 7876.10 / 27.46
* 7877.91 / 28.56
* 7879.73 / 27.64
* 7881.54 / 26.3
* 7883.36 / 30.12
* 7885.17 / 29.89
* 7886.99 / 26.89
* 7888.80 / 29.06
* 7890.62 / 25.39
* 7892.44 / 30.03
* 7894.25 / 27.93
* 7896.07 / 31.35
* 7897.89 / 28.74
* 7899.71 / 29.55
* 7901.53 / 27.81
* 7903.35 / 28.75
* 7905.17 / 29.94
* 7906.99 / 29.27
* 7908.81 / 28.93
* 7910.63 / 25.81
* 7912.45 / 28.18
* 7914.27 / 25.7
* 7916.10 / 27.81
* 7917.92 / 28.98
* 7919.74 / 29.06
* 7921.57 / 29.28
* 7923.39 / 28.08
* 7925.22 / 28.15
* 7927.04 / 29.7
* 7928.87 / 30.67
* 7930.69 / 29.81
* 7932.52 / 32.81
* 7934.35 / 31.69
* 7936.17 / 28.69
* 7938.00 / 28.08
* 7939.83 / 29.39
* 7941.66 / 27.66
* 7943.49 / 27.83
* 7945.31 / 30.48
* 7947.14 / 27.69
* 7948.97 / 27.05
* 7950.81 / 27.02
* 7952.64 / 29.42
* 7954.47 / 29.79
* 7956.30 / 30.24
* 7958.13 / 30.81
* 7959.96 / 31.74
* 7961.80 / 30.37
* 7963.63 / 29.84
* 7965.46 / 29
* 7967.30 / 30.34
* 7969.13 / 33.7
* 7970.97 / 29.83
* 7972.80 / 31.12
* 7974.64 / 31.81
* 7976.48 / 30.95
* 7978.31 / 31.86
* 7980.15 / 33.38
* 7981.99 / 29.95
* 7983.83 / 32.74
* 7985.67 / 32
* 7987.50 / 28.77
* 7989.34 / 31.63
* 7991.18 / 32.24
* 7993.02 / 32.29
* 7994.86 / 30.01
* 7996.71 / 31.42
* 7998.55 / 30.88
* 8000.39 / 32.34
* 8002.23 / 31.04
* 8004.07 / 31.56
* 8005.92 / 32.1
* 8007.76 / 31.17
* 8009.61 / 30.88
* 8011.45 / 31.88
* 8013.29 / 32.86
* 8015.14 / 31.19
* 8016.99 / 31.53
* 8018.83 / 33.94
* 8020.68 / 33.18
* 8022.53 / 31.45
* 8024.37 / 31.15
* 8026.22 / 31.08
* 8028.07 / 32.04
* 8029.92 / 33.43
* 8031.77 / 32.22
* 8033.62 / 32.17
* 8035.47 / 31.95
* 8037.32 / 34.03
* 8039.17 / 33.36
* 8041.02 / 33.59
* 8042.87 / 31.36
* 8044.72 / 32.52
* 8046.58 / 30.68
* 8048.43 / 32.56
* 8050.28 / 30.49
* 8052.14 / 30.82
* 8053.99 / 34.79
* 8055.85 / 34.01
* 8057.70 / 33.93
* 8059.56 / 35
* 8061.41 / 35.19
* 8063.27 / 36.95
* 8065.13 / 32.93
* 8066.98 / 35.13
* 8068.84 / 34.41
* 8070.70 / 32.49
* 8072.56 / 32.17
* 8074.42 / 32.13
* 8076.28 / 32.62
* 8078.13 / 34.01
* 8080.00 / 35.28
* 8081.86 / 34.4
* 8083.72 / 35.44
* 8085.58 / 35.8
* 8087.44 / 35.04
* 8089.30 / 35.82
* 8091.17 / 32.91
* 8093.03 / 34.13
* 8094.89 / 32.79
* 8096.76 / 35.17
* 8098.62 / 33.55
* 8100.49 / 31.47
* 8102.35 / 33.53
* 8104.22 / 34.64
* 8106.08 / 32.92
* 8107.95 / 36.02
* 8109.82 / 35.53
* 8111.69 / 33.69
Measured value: 1.34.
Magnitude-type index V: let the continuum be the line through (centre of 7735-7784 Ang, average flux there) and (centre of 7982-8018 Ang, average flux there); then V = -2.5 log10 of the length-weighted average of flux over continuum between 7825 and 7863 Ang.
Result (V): 0.03 mag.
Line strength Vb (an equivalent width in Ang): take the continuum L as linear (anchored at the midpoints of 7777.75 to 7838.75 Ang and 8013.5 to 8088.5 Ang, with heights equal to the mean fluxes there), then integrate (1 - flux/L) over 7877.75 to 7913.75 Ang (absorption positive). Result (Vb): -0.3 Ang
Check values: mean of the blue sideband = 25.5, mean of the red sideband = 33.2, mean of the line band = 28.5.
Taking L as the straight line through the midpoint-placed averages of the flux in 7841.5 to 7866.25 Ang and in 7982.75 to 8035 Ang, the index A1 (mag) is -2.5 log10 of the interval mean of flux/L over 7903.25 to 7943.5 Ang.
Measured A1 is 0.008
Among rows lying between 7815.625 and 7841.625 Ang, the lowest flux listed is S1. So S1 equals 24.43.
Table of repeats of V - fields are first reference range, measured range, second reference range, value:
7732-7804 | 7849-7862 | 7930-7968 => 0.01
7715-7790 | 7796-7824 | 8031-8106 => 0.02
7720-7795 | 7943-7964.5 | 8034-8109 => 0.04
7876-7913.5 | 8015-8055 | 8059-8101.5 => 0.02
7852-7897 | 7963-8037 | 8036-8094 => 0.00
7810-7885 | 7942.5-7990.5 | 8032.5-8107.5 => 0.00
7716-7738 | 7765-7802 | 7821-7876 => 0.04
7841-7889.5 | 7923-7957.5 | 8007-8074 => 0.02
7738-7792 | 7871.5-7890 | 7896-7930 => -0.02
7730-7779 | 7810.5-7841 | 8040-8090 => 0.04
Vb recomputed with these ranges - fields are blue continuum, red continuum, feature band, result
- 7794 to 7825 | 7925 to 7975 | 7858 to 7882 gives 0.2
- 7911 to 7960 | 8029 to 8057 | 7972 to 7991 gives -0.6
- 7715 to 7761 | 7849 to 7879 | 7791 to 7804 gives 0.6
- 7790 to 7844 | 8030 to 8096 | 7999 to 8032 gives 0.1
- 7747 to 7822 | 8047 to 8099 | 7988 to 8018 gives 0.2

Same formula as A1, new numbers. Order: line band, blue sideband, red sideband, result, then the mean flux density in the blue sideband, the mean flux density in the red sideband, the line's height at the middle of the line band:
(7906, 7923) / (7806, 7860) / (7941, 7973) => 0.017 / 26.5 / 29.7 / 28.6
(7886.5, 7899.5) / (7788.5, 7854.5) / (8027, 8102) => -0.016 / 26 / 33.5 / 28.2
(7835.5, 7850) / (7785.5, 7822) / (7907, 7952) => -0.025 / 25.6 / 28.7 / 26.6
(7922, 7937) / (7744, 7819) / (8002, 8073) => -0.020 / 24.9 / 32.7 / 29.4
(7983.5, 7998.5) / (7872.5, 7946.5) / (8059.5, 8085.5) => 0.006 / 28.8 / 34.2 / 31.5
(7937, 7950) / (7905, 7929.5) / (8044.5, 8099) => 0.041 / 28.5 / 33.8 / 29.4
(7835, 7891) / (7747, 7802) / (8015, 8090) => -0.002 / 24.5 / 33.2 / 27.3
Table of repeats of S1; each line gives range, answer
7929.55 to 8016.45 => 27.02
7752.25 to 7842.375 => 21.42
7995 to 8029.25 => 30.88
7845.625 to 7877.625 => 26.01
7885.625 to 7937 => 25.39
